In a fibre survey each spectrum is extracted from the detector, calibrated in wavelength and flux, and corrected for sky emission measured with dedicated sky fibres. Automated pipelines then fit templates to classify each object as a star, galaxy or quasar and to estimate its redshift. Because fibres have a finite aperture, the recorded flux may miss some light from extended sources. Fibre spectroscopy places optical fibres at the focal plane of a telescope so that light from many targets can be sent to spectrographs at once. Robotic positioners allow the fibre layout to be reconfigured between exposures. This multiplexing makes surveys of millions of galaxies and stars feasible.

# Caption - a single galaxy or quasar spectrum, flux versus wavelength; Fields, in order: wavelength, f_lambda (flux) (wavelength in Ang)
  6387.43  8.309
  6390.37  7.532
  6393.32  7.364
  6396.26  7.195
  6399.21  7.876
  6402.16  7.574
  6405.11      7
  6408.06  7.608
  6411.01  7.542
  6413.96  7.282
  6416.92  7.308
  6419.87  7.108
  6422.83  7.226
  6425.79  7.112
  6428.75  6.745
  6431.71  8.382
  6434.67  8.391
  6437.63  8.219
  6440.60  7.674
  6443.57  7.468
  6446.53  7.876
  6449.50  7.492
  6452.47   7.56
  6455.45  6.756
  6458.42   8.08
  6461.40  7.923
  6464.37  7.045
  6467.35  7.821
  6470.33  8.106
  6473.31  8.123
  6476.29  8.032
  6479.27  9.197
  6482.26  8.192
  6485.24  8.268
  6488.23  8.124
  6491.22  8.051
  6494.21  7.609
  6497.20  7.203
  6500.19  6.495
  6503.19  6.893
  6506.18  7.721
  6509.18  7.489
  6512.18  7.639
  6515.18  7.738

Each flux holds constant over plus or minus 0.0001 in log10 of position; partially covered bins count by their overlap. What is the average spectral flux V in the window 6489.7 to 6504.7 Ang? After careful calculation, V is 7.25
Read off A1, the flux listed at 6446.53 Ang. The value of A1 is 7.876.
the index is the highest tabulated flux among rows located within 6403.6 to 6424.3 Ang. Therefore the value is 7.608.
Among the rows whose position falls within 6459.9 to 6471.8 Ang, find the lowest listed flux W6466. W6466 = 7.045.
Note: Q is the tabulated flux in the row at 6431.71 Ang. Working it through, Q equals 8.382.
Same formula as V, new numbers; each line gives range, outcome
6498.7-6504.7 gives 6.7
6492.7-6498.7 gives 7.41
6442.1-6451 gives 7.62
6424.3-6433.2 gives 7.42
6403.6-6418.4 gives 7.35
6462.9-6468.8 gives 7.43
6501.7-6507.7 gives 7.31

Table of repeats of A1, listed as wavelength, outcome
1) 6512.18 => 7.639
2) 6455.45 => 6.756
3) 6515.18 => 7.738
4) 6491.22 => 8.051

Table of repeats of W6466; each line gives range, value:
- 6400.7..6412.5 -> 7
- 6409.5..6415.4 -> 7.282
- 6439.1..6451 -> 7.468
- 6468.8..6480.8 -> 8.032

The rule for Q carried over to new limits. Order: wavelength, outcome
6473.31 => 8.123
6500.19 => 6.495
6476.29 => 8.032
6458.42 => 8.08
